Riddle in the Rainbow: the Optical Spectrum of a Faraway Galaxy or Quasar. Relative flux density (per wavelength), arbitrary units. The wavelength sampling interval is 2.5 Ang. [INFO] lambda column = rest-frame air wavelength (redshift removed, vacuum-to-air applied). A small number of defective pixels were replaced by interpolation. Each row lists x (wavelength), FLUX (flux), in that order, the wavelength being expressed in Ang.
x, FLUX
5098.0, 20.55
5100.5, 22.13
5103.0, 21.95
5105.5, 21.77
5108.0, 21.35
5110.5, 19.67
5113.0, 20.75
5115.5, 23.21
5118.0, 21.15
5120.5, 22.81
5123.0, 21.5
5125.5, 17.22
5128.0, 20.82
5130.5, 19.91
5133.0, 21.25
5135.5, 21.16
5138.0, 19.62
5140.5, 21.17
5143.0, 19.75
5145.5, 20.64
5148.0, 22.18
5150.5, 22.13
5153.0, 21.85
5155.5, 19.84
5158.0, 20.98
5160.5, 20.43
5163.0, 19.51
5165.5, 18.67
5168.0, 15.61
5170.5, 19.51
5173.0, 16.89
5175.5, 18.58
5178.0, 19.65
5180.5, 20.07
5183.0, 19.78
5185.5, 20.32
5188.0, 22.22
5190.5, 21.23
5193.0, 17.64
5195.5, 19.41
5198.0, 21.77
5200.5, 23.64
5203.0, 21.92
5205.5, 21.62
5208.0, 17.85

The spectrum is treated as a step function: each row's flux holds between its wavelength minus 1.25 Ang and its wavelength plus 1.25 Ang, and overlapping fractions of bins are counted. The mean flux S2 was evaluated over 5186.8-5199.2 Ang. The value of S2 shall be 20.4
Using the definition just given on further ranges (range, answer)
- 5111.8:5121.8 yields 22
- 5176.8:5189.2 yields 20.4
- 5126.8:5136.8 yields 20.8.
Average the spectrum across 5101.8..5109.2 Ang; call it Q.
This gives 21.7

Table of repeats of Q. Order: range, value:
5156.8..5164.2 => 20.3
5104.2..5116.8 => 21.4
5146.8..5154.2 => 22.1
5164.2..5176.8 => 17.9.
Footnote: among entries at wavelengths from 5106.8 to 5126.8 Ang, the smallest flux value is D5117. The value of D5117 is 17.22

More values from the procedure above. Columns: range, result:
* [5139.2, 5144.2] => 19.75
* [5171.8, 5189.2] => 16.89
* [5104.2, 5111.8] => 19.67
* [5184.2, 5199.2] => 17.64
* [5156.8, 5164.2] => 19.51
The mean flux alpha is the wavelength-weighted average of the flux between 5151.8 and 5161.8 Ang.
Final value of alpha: 20.8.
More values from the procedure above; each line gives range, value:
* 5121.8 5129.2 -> 19.8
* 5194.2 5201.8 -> 21.6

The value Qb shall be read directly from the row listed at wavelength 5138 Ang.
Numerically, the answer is 19.62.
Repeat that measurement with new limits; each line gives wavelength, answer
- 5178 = 19.65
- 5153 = 21.85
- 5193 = 17.64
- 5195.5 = 19.41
